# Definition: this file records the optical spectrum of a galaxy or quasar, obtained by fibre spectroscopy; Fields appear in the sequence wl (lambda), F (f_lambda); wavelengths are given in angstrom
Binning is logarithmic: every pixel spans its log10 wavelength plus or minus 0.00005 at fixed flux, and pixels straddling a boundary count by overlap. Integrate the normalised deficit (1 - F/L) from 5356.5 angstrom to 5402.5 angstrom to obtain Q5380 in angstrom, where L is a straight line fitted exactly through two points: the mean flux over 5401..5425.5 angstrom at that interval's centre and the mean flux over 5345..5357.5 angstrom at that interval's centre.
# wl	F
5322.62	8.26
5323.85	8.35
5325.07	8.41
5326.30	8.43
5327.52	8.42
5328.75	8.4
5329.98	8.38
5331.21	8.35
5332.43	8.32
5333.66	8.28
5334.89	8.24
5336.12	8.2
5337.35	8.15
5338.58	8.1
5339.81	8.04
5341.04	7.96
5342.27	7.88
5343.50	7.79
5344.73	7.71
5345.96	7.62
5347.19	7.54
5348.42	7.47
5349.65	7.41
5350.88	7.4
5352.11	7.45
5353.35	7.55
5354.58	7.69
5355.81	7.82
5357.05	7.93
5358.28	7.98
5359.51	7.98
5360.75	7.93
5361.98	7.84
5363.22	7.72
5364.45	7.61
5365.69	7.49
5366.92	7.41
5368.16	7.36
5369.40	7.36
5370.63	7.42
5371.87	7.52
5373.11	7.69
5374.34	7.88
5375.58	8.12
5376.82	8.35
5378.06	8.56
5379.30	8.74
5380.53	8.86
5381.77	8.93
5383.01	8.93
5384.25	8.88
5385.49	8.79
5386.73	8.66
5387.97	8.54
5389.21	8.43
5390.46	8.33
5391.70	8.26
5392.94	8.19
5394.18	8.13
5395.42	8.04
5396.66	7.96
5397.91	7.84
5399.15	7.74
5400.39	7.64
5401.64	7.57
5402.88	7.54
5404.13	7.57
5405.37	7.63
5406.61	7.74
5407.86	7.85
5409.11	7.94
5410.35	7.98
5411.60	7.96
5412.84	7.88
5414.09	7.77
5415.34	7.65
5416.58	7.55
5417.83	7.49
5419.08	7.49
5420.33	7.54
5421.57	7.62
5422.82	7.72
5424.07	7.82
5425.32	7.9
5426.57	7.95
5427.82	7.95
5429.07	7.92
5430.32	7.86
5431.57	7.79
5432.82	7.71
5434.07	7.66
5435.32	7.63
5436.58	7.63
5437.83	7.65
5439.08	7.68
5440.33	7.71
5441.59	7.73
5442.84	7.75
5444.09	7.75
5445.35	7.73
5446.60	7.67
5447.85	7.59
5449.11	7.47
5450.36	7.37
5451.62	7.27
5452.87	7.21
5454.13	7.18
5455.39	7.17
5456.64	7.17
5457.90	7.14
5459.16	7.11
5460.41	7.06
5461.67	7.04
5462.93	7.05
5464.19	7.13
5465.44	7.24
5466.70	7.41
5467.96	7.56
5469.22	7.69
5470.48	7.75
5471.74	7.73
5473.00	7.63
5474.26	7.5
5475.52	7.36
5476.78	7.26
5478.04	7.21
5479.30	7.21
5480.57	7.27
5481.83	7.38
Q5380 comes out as -2.6 angstrom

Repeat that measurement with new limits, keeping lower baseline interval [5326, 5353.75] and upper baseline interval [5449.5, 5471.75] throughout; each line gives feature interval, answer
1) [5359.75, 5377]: 0.3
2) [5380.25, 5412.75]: -2.1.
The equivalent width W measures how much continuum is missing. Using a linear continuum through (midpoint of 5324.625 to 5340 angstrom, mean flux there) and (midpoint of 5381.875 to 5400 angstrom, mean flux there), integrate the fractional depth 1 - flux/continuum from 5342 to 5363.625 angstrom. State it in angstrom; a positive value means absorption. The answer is 1.6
